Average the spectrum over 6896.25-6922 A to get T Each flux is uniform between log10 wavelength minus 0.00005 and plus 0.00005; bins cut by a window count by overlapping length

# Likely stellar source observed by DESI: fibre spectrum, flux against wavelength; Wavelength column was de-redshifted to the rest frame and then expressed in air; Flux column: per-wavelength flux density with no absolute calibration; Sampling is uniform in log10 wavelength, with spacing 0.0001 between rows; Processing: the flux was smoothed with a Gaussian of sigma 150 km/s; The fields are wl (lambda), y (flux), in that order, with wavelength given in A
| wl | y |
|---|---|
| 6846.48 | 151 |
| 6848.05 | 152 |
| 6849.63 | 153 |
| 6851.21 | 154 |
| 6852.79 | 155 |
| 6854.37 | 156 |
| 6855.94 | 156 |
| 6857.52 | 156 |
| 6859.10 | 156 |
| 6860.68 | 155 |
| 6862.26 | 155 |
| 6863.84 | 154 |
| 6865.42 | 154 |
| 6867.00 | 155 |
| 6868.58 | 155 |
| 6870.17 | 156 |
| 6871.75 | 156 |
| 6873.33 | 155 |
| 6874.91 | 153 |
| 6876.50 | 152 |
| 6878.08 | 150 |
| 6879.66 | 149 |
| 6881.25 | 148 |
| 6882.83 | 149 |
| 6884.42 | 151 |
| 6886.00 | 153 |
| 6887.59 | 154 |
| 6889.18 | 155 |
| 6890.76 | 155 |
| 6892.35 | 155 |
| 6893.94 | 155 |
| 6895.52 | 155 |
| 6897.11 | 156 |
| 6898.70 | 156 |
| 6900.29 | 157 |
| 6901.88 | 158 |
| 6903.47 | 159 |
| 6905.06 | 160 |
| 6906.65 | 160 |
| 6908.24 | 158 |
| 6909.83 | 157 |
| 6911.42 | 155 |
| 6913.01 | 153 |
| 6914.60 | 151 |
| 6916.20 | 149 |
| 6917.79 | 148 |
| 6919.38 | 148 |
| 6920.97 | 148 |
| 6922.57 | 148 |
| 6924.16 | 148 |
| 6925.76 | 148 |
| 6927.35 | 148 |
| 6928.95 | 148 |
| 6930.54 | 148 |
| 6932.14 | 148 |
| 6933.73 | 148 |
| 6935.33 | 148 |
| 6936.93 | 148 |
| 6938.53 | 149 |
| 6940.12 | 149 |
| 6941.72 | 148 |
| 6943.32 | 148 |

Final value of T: 154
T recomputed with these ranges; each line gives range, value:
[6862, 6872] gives 155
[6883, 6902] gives 155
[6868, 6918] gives 154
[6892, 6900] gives 156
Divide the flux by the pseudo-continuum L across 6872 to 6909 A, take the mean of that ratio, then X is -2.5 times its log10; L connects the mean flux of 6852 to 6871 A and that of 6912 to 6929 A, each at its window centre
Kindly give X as -0.02 mag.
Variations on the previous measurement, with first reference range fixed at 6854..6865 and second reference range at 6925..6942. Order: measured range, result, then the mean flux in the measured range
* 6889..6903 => -0.03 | 156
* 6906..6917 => -0.03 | 155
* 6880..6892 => 0.01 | 152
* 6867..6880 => 0.00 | 154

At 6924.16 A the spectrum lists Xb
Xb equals 148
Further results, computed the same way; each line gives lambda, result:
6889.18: 155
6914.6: 151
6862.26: 155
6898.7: 156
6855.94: 156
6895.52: 155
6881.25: 148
